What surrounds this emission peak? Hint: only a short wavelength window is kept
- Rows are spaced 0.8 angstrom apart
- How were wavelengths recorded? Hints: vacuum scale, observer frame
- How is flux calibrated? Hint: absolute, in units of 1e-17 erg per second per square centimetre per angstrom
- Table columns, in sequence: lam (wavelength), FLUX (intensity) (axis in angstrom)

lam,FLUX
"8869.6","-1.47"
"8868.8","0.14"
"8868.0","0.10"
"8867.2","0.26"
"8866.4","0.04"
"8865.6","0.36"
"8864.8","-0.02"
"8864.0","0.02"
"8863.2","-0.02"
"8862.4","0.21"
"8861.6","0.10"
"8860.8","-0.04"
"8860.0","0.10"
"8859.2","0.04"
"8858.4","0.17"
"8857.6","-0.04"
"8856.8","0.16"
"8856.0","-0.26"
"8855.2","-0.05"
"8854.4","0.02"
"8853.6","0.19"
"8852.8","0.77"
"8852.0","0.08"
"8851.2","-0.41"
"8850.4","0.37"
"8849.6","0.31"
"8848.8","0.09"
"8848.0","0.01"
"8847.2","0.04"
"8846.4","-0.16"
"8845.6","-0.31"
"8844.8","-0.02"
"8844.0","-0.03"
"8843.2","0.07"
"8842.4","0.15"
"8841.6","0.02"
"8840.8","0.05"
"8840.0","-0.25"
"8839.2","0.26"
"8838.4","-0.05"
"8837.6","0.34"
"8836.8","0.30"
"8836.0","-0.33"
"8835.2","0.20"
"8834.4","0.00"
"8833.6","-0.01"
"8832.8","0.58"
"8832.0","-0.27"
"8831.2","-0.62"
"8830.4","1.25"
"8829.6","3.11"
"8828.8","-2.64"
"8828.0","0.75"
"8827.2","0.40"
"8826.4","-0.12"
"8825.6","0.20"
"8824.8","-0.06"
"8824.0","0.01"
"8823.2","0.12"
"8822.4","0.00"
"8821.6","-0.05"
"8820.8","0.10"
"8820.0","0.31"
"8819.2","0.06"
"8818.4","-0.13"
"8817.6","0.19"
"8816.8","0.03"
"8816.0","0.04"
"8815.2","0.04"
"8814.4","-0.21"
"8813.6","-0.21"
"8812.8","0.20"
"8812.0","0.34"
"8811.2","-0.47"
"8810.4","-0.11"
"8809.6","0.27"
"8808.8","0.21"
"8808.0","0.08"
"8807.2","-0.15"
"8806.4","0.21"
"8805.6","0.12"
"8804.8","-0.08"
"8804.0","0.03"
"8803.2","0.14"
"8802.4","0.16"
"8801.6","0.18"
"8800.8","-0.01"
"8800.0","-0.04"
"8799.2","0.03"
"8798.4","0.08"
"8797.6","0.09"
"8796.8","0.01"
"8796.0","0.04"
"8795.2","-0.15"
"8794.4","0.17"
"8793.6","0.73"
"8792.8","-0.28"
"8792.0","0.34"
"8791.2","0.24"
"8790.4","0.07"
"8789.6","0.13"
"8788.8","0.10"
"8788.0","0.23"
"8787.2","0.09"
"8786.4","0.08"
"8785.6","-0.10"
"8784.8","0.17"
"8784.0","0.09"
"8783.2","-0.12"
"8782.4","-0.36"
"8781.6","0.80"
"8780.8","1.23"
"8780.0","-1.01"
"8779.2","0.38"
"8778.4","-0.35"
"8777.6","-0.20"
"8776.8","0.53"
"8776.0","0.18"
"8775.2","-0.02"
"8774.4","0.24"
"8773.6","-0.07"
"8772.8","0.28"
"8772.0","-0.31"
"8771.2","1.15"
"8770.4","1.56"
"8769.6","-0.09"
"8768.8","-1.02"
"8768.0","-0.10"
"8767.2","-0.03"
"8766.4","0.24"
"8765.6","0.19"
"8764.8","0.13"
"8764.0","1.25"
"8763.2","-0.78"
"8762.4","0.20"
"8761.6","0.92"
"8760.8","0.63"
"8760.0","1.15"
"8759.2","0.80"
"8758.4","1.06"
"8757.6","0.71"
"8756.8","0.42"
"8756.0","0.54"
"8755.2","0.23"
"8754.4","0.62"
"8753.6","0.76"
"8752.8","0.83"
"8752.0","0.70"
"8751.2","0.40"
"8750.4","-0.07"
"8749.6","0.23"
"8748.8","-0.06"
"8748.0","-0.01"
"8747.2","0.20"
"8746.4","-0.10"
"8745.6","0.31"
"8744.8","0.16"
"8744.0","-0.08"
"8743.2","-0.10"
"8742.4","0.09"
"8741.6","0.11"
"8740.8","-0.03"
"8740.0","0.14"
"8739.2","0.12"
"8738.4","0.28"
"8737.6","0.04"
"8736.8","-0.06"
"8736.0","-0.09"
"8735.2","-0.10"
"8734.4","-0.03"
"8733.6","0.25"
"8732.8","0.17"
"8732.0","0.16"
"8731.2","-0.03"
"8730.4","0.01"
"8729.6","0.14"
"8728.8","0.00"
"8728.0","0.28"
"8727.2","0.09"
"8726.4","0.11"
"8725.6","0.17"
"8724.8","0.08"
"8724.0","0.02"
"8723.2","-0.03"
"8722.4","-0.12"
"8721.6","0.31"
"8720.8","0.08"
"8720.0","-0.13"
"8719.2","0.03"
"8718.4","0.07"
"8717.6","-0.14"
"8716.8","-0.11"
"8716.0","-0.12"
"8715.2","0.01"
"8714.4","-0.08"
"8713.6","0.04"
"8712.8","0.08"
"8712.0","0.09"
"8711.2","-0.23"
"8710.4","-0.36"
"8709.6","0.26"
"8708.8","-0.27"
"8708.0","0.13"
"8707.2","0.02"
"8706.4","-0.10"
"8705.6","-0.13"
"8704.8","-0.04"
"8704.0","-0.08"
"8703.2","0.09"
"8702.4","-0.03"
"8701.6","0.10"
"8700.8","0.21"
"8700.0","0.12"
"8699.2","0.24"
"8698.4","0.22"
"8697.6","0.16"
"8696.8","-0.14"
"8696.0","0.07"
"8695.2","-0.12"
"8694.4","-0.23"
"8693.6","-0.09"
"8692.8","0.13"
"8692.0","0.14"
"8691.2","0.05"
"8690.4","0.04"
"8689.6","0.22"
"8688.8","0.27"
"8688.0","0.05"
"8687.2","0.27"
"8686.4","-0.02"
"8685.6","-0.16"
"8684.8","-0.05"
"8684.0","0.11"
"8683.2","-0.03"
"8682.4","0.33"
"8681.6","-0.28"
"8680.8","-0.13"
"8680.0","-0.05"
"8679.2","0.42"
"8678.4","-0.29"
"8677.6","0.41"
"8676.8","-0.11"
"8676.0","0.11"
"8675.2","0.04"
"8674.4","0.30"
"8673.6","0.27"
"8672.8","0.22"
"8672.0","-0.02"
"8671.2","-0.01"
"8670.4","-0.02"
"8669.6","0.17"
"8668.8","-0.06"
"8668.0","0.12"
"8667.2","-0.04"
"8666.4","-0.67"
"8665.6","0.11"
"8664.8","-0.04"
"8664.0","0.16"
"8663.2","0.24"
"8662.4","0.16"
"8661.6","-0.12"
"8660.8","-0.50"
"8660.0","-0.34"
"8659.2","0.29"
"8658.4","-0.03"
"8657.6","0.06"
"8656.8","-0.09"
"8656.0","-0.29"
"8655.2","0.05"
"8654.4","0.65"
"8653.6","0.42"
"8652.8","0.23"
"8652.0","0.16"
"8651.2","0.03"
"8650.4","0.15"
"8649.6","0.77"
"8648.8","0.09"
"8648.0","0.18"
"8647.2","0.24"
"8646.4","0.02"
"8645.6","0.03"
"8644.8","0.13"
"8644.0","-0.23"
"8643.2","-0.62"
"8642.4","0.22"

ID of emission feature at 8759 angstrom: [O II]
